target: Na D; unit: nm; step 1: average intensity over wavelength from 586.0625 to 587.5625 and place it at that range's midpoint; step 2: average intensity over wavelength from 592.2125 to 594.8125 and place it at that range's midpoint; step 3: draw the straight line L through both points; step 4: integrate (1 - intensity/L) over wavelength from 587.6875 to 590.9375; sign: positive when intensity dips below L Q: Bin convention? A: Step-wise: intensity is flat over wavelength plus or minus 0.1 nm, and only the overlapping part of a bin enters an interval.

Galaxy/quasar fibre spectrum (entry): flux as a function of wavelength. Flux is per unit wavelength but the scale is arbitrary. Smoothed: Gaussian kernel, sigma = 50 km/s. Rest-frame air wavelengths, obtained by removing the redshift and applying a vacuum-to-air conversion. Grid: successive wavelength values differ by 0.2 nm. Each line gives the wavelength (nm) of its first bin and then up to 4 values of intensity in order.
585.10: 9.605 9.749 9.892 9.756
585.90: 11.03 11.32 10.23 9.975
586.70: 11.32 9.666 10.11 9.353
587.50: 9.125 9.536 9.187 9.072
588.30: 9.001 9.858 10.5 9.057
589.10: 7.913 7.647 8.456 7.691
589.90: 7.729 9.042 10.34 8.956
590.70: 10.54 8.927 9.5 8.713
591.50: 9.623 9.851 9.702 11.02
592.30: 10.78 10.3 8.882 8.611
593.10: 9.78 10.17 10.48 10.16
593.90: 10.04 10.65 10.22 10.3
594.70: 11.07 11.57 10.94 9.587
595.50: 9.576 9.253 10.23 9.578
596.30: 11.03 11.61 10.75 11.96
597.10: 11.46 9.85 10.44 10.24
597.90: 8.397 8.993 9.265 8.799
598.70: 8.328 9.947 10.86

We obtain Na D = 0.35 nm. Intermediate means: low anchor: 10.1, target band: 9.01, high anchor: 10.1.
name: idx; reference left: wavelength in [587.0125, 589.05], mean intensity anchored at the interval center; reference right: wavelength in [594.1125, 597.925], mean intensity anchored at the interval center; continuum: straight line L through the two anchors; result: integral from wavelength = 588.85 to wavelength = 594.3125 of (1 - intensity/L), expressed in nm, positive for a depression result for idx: 0.25 nm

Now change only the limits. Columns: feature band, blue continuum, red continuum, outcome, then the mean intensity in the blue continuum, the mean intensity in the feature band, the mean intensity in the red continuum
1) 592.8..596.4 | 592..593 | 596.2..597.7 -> 0.08 nm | 9.92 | 10.2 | 11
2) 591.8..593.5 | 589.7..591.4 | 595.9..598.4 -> -0.08 nm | 9.13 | 9.94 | 10.3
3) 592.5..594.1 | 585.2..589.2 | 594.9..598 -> 0.05 nm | 9.78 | 9.82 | 10.4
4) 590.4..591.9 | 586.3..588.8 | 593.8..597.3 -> 0.10 nm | 9.75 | 9.46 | 10.6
